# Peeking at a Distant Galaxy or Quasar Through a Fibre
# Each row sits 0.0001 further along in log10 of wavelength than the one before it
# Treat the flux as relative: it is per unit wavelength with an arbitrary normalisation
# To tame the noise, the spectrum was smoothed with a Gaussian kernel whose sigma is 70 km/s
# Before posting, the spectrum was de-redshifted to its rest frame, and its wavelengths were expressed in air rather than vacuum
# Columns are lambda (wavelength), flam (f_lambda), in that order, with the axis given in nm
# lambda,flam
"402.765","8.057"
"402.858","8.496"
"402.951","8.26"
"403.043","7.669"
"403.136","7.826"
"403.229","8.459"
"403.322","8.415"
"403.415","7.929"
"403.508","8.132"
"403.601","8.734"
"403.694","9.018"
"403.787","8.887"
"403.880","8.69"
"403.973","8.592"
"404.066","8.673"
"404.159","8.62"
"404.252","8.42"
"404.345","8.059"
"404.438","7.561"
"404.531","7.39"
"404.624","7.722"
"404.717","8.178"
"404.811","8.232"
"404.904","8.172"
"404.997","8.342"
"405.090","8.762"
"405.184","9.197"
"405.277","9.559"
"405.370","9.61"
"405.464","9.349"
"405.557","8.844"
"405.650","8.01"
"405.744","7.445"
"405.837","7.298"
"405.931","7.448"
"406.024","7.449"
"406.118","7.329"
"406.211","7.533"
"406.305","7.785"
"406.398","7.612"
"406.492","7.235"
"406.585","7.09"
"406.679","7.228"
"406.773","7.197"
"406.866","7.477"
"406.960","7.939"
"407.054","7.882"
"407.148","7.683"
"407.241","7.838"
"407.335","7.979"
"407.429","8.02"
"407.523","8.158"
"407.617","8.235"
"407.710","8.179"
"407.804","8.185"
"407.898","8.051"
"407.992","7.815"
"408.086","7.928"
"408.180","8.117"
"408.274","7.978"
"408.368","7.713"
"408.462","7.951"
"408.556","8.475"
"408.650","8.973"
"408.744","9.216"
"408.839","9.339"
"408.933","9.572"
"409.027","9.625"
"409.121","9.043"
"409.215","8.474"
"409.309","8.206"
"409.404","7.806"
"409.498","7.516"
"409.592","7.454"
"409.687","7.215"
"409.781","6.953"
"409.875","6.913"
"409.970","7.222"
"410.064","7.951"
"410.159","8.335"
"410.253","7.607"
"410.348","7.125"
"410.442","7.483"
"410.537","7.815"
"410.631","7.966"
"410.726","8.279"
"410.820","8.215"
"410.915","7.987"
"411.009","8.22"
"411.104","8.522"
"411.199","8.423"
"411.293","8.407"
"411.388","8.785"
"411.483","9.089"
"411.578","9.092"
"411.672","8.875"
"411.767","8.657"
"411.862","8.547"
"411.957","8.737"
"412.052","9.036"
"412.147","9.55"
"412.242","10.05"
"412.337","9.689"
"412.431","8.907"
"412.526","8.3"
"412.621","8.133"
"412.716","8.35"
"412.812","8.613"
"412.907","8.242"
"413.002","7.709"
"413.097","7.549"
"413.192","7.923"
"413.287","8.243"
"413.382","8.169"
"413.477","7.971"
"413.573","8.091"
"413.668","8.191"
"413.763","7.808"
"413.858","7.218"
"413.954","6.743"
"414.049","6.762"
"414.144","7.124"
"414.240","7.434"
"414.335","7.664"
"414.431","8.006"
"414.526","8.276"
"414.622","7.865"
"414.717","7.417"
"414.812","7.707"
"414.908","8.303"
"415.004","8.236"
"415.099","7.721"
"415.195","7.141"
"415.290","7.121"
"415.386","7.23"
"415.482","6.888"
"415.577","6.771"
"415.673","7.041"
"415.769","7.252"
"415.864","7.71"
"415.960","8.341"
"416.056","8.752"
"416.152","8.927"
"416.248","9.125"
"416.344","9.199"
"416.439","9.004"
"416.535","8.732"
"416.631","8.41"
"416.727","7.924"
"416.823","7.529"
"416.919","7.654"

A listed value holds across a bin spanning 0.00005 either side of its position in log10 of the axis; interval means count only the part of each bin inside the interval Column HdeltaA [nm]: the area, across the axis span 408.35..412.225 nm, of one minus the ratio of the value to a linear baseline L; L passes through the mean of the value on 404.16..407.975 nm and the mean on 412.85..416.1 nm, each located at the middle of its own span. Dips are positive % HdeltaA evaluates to -0.24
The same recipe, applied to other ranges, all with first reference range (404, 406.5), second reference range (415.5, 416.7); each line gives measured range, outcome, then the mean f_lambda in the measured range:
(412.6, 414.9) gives 0.12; 7.8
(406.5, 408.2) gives 0.07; 7.82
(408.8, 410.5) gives 0.04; 7.98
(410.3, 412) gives -0.03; 8.34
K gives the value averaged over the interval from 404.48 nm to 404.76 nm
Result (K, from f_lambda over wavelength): 7.77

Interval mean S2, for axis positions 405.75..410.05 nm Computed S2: 7.92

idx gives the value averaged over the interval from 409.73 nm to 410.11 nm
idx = 7.27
